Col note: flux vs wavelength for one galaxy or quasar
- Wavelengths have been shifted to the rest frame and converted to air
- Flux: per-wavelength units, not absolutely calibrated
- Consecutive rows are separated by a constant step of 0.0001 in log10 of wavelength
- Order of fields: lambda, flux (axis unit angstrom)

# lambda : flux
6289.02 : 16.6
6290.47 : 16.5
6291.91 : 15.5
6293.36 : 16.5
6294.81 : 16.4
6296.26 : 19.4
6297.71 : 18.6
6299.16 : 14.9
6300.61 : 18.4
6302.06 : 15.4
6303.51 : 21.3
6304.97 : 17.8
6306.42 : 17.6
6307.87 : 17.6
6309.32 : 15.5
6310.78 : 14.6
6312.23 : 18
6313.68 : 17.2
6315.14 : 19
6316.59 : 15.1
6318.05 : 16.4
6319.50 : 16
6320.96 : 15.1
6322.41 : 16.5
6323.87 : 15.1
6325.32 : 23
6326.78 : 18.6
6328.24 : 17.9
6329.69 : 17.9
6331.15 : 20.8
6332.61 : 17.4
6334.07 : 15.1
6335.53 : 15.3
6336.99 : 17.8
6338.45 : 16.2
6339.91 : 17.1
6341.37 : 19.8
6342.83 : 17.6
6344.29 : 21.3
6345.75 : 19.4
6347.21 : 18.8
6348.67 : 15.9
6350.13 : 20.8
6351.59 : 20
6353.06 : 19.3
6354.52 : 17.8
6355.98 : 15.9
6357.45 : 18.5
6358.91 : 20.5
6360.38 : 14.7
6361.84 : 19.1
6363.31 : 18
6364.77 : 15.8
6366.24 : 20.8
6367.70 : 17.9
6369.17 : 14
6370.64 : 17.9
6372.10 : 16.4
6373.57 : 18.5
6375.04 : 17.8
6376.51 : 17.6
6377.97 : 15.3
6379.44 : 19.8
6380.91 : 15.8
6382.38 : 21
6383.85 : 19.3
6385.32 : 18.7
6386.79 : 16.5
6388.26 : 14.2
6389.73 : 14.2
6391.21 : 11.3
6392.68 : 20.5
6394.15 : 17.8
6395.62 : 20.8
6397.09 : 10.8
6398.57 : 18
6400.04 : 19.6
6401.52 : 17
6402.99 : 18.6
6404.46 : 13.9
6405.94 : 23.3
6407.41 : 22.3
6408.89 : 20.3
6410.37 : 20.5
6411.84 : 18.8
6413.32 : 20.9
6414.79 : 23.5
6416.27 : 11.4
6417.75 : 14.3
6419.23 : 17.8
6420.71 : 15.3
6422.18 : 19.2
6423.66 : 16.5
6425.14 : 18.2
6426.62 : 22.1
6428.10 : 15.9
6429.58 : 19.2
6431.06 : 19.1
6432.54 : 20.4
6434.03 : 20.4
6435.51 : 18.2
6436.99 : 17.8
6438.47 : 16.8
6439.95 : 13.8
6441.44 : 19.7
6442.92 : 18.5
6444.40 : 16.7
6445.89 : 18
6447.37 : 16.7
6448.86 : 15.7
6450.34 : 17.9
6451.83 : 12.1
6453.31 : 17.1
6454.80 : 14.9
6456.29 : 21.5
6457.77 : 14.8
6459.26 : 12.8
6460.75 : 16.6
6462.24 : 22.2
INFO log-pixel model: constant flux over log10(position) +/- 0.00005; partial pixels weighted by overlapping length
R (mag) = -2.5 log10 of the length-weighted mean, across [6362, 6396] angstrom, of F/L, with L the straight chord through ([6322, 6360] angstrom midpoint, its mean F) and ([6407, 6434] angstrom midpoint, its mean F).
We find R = 0.06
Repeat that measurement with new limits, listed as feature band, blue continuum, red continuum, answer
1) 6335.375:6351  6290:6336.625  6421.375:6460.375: -0.06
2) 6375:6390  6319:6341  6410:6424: 0.02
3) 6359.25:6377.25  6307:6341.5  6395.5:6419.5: 0.02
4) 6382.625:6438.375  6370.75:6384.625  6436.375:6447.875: -0.03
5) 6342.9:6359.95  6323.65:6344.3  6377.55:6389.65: -0.06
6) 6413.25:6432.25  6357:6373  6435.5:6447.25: -0.03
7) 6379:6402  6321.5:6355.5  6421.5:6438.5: 0.08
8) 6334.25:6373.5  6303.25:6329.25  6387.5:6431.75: -0.02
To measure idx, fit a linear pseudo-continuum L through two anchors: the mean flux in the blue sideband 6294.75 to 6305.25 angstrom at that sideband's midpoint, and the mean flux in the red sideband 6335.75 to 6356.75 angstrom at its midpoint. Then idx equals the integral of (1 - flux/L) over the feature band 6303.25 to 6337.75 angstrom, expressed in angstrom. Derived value 1.45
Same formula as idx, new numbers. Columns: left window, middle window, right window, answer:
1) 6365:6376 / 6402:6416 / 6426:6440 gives -1.3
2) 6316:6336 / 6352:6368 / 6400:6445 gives -0.4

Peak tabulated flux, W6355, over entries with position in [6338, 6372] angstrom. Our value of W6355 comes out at 21.3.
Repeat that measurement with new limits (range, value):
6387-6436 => 23.5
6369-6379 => 18.5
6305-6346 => 23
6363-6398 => 21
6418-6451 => 22.1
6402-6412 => 23.3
